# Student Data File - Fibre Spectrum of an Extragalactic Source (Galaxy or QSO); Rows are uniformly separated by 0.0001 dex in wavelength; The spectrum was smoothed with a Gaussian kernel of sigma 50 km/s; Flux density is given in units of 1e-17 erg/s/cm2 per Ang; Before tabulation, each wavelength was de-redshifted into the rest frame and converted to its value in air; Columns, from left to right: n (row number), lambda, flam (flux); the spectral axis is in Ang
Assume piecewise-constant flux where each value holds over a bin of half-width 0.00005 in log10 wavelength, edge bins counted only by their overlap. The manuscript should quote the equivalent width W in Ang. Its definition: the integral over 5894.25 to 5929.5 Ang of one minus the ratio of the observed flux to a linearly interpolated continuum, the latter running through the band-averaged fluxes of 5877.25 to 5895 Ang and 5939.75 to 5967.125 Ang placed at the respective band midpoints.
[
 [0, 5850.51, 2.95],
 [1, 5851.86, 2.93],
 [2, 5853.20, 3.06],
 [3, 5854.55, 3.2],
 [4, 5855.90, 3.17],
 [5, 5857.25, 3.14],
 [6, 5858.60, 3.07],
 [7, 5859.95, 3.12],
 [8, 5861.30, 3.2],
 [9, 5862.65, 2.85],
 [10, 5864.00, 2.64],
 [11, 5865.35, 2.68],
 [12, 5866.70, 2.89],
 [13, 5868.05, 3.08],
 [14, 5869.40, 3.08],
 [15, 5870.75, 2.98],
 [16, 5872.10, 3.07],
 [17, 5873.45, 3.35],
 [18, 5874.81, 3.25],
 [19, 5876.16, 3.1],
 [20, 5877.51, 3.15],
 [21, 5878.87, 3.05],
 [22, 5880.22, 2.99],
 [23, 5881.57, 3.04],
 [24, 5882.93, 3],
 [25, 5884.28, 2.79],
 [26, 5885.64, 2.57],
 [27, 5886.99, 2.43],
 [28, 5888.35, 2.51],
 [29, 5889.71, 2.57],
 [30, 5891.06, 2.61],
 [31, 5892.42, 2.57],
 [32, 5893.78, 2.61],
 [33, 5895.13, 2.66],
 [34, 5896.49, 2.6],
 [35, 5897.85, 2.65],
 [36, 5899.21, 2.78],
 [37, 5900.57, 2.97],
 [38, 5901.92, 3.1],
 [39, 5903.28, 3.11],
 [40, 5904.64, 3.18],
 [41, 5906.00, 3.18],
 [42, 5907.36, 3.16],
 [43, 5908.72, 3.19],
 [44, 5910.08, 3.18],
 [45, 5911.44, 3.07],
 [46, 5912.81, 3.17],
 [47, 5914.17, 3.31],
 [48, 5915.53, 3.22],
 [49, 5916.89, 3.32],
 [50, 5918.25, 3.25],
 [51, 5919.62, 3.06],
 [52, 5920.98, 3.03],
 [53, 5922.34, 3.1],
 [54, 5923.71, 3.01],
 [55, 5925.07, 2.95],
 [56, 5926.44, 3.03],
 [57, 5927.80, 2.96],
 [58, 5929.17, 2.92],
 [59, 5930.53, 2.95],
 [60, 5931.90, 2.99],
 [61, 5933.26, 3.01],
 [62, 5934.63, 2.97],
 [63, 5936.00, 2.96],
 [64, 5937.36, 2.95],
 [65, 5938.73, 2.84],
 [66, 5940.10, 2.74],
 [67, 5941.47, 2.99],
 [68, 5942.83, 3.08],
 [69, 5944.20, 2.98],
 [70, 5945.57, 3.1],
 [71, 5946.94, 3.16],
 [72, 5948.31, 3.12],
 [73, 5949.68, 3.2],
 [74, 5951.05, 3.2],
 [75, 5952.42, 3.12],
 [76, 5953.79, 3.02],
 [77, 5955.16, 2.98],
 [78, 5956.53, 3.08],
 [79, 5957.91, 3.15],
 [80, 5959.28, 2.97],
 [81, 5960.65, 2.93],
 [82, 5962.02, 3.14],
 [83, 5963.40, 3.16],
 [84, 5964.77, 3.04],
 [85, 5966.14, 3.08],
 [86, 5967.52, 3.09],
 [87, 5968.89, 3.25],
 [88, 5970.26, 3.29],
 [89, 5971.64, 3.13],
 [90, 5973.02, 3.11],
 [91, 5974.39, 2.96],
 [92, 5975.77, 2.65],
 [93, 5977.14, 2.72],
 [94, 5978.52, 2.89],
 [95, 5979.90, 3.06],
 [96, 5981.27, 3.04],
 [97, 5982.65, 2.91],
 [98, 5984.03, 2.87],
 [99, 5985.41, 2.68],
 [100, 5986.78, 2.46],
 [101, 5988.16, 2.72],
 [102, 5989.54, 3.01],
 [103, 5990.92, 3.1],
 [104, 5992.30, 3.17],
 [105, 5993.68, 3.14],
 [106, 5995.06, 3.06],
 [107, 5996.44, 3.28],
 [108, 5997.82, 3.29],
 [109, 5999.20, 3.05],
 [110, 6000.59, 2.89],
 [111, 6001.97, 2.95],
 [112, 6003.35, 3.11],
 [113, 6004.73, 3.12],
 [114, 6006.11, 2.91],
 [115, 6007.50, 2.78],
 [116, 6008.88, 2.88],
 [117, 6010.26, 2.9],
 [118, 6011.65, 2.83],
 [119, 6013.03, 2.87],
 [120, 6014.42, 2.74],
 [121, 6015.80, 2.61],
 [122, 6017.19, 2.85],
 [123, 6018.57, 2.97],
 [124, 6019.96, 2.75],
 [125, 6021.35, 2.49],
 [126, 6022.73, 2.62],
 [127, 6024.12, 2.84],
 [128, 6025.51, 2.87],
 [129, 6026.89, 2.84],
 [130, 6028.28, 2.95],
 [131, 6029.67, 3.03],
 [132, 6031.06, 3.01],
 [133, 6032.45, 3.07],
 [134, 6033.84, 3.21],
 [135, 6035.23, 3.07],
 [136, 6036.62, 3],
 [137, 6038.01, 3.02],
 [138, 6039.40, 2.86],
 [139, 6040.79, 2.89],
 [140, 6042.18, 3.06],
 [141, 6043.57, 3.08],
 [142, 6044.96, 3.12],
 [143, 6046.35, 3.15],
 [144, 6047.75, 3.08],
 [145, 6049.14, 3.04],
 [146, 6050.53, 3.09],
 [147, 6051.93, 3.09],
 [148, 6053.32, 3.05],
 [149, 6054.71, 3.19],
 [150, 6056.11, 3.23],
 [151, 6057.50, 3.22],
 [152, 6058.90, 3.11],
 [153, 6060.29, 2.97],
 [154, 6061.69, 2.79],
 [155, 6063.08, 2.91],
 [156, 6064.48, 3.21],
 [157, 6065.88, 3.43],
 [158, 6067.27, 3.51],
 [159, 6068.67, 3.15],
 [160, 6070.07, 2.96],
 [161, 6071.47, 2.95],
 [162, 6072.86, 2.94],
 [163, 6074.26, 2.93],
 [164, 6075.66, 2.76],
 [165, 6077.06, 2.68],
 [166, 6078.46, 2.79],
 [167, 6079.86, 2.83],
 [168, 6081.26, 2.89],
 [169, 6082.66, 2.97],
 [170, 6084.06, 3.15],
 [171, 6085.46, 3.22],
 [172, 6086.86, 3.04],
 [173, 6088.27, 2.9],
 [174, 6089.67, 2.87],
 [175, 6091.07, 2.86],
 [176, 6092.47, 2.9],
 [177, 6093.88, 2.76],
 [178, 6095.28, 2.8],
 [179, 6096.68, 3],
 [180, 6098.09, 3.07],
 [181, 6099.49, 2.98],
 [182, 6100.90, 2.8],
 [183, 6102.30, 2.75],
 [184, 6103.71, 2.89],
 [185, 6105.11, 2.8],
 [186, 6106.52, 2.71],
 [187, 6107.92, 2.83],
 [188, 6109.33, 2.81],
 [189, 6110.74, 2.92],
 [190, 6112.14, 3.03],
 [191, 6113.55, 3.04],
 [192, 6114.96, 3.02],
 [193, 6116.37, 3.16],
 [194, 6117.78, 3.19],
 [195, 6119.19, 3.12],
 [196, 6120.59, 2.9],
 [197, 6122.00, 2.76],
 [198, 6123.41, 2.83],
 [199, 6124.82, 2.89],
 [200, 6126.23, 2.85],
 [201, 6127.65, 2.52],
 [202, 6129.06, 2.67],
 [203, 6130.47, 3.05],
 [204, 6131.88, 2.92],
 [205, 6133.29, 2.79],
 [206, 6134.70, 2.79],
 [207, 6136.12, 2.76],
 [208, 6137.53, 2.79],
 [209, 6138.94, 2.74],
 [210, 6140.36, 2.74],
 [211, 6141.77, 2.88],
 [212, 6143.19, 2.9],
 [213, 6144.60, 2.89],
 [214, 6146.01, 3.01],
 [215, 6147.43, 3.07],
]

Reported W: -2.13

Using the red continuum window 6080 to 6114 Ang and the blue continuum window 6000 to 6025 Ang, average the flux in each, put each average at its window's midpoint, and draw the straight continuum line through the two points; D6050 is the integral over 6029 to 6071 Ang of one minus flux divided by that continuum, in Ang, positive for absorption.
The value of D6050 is -3.1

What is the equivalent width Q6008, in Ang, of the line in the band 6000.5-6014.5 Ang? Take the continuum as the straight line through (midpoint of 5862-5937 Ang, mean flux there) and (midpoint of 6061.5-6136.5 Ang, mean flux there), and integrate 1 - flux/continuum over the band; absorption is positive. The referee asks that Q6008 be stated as 0.1 Ang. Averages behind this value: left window 2.96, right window 2.93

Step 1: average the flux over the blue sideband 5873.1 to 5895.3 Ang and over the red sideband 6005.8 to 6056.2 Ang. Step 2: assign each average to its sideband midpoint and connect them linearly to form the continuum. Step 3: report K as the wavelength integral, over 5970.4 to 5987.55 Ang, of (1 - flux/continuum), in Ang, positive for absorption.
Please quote 0.1 Ang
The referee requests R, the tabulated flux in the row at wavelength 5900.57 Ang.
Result 2.97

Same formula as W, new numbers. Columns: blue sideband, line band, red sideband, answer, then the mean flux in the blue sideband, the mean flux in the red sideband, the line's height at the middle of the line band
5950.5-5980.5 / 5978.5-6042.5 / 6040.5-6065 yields 2.7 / 3.05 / 3.07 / 3.06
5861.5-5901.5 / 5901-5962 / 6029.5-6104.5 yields -3.7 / 2.85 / 3.01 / 2.89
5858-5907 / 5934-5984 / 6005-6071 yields -1.4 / 2.9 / 2.99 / 2.94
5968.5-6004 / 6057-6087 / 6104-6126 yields -0.7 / 2.99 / 2.93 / 2.95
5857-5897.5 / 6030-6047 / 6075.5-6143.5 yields -0.9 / 2.88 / 2.88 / 2.88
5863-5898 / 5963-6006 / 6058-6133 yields -1.7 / 2.85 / 2.94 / 2.89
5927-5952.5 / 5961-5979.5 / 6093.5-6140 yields -0.3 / 3.01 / 2.88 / 2.99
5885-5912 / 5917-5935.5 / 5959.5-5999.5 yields -0.8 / 2.84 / 3.01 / 2.89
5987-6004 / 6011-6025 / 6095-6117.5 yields 1.2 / 3.05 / 2.92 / 3.02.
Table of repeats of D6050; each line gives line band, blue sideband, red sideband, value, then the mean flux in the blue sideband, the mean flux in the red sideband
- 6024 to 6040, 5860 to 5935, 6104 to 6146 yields -0.4 Ang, 2.97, 2.88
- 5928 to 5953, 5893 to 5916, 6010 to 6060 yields -0.2 Ang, 3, 2.97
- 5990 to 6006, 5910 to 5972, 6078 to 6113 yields -0.5 Ang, 3.07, 2.9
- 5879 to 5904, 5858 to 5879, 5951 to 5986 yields 2.2 Ang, 3.03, 3.02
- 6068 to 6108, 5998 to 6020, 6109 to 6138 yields -0.1 Ang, 2.9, 2.9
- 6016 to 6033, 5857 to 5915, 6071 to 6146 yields 0.4 Ang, 2.95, 2.89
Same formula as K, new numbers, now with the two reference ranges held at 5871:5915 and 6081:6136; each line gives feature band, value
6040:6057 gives -1.0 Ang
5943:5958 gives -0.9 Ang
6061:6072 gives -0.8 Ang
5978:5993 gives 0.1 Ang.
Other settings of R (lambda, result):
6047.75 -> 3.08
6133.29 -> 2.79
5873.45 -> 3.35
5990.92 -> 3.1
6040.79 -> 2.89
